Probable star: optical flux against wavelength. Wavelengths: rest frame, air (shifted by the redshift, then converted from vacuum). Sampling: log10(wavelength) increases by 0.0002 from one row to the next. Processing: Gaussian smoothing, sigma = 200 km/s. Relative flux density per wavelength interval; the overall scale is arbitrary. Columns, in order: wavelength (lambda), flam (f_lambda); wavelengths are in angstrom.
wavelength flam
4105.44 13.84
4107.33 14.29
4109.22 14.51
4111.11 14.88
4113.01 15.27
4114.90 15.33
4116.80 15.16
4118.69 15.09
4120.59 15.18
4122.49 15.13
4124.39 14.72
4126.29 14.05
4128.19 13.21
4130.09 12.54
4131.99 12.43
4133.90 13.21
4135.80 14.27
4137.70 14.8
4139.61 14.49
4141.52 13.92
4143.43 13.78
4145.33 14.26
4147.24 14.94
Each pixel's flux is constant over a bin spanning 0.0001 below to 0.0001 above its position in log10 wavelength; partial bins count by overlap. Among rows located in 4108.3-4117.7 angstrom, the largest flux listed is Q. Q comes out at 15.33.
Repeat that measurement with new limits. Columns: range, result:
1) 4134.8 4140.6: 14.8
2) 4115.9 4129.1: 15.18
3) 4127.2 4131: 13.21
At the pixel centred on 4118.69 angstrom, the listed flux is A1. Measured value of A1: 15.09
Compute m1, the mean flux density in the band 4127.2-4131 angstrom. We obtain 12.9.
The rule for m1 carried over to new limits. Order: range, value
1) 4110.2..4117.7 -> 15.1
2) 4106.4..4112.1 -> 14.6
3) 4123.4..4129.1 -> 14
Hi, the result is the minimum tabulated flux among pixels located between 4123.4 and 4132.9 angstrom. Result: 12.43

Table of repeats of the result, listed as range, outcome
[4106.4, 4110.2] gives 14.29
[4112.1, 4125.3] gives 14.72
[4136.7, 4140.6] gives 14.49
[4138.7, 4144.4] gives 13.78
